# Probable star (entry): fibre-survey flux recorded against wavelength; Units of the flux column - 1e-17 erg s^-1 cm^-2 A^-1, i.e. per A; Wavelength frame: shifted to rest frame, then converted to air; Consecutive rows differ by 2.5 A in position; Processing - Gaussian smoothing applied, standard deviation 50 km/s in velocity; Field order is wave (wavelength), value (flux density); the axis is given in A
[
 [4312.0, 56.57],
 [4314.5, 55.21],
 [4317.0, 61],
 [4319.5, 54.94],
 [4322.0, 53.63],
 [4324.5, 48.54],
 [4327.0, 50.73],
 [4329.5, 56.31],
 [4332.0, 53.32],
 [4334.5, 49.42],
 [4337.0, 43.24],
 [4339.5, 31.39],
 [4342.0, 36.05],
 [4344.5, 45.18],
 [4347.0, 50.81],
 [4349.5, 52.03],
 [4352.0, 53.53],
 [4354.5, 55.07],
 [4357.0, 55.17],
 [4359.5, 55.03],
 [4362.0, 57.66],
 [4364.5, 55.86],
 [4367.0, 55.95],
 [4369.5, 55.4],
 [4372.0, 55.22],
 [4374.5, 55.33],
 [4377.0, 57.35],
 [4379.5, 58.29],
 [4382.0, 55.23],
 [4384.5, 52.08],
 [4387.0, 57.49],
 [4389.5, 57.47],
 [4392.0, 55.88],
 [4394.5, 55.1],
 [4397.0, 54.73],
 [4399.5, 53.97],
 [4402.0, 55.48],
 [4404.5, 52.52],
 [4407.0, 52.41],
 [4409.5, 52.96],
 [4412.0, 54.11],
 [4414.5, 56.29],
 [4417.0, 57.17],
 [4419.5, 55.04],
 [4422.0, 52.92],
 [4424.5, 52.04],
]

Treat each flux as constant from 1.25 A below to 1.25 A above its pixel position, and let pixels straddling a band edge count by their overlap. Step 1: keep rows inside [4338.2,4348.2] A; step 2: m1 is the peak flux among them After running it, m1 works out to 50.81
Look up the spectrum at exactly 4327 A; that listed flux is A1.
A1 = 50.73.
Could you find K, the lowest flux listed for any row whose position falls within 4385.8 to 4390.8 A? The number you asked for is 57.47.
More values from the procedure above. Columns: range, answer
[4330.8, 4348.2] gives 31.39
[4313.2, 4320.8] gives 54.94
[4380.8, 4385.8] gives 52.08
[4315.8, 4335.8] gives 48.54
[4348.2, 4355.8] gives 52.03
